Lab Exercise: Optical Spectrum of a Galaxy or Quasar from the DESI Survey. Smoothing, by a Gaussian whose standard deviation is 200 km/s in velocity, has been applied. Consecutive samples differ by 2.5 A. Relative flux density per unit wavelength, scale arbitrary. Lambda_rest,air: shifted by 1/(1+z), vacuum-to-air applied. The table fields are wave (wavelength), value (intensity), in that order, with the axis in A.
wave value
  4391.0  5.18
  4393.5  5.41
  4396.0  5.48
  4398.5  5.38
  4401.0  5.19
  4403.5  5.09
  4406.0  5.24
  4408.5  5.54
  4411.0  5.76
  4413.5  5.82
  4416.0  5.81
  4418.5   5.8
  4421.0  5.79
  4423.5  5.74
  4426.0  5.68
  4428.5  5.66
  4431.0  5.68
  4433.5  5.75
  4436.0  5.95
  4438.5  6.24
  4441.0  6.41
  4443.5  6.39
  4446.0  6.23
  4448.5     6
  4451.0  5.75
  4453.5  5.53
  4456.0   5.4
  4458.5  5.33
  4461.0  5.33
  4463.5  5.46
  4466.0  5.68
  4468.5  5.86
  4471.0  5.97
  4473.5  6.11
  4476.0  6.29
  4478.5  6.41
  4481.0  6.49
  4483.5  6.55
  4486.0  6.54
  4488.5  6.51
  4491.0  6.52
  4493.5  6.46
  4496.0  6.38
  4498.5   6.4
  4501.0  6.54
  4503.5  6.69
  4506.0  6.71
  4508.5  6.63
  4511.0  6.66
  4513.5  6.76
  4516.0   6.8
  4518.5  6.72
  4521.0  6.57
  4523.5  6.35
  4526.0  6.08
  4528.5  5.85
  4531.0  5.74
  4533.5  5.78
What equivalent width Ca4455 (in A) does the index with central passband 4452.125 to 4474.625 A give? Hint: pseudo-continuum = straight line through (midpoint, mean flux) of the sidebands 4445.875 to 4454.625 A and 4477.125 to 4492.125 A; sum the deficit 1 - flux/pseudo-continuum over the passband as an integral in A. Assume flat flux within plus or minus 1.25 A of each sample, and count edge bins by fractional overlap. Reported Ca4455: 1.7 A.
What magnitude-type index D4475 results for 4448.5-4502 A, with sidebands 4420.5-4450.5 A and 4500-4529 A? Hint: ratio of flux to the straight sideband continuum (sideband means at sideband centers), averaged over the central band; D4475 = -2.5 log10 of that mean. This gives 0.03 mag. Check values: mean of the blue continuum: 5.96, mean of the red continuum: 6.55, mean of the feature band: 6.07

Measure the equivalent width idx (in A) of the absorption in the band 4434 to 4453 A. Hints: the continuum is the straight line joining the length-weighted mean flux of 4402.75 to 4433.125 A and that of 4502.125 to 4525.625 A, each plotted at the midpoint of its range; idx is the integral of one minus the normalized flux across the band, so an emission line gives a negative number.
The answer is -0.6 A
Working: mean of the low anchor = 5.65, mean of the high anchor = 6.63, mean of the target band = 6.1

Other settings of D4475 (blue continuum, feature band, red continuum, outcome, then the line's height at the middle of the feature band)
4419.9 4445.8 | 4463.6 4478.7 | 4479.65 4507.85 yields 0.058 mag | 6.31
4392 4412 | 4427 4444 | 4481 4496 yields -0.032 mag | 5.81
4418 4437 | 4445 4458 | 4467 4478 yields 0.032 mag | 5.92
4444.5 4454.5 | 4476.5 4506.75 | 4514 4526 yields -0.036 mag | 6.3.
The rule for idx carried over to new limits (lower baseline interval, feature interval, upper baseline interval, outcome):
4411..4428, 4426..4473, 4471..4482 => 1.7 A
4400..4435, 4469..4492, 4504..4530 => -0.6 A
